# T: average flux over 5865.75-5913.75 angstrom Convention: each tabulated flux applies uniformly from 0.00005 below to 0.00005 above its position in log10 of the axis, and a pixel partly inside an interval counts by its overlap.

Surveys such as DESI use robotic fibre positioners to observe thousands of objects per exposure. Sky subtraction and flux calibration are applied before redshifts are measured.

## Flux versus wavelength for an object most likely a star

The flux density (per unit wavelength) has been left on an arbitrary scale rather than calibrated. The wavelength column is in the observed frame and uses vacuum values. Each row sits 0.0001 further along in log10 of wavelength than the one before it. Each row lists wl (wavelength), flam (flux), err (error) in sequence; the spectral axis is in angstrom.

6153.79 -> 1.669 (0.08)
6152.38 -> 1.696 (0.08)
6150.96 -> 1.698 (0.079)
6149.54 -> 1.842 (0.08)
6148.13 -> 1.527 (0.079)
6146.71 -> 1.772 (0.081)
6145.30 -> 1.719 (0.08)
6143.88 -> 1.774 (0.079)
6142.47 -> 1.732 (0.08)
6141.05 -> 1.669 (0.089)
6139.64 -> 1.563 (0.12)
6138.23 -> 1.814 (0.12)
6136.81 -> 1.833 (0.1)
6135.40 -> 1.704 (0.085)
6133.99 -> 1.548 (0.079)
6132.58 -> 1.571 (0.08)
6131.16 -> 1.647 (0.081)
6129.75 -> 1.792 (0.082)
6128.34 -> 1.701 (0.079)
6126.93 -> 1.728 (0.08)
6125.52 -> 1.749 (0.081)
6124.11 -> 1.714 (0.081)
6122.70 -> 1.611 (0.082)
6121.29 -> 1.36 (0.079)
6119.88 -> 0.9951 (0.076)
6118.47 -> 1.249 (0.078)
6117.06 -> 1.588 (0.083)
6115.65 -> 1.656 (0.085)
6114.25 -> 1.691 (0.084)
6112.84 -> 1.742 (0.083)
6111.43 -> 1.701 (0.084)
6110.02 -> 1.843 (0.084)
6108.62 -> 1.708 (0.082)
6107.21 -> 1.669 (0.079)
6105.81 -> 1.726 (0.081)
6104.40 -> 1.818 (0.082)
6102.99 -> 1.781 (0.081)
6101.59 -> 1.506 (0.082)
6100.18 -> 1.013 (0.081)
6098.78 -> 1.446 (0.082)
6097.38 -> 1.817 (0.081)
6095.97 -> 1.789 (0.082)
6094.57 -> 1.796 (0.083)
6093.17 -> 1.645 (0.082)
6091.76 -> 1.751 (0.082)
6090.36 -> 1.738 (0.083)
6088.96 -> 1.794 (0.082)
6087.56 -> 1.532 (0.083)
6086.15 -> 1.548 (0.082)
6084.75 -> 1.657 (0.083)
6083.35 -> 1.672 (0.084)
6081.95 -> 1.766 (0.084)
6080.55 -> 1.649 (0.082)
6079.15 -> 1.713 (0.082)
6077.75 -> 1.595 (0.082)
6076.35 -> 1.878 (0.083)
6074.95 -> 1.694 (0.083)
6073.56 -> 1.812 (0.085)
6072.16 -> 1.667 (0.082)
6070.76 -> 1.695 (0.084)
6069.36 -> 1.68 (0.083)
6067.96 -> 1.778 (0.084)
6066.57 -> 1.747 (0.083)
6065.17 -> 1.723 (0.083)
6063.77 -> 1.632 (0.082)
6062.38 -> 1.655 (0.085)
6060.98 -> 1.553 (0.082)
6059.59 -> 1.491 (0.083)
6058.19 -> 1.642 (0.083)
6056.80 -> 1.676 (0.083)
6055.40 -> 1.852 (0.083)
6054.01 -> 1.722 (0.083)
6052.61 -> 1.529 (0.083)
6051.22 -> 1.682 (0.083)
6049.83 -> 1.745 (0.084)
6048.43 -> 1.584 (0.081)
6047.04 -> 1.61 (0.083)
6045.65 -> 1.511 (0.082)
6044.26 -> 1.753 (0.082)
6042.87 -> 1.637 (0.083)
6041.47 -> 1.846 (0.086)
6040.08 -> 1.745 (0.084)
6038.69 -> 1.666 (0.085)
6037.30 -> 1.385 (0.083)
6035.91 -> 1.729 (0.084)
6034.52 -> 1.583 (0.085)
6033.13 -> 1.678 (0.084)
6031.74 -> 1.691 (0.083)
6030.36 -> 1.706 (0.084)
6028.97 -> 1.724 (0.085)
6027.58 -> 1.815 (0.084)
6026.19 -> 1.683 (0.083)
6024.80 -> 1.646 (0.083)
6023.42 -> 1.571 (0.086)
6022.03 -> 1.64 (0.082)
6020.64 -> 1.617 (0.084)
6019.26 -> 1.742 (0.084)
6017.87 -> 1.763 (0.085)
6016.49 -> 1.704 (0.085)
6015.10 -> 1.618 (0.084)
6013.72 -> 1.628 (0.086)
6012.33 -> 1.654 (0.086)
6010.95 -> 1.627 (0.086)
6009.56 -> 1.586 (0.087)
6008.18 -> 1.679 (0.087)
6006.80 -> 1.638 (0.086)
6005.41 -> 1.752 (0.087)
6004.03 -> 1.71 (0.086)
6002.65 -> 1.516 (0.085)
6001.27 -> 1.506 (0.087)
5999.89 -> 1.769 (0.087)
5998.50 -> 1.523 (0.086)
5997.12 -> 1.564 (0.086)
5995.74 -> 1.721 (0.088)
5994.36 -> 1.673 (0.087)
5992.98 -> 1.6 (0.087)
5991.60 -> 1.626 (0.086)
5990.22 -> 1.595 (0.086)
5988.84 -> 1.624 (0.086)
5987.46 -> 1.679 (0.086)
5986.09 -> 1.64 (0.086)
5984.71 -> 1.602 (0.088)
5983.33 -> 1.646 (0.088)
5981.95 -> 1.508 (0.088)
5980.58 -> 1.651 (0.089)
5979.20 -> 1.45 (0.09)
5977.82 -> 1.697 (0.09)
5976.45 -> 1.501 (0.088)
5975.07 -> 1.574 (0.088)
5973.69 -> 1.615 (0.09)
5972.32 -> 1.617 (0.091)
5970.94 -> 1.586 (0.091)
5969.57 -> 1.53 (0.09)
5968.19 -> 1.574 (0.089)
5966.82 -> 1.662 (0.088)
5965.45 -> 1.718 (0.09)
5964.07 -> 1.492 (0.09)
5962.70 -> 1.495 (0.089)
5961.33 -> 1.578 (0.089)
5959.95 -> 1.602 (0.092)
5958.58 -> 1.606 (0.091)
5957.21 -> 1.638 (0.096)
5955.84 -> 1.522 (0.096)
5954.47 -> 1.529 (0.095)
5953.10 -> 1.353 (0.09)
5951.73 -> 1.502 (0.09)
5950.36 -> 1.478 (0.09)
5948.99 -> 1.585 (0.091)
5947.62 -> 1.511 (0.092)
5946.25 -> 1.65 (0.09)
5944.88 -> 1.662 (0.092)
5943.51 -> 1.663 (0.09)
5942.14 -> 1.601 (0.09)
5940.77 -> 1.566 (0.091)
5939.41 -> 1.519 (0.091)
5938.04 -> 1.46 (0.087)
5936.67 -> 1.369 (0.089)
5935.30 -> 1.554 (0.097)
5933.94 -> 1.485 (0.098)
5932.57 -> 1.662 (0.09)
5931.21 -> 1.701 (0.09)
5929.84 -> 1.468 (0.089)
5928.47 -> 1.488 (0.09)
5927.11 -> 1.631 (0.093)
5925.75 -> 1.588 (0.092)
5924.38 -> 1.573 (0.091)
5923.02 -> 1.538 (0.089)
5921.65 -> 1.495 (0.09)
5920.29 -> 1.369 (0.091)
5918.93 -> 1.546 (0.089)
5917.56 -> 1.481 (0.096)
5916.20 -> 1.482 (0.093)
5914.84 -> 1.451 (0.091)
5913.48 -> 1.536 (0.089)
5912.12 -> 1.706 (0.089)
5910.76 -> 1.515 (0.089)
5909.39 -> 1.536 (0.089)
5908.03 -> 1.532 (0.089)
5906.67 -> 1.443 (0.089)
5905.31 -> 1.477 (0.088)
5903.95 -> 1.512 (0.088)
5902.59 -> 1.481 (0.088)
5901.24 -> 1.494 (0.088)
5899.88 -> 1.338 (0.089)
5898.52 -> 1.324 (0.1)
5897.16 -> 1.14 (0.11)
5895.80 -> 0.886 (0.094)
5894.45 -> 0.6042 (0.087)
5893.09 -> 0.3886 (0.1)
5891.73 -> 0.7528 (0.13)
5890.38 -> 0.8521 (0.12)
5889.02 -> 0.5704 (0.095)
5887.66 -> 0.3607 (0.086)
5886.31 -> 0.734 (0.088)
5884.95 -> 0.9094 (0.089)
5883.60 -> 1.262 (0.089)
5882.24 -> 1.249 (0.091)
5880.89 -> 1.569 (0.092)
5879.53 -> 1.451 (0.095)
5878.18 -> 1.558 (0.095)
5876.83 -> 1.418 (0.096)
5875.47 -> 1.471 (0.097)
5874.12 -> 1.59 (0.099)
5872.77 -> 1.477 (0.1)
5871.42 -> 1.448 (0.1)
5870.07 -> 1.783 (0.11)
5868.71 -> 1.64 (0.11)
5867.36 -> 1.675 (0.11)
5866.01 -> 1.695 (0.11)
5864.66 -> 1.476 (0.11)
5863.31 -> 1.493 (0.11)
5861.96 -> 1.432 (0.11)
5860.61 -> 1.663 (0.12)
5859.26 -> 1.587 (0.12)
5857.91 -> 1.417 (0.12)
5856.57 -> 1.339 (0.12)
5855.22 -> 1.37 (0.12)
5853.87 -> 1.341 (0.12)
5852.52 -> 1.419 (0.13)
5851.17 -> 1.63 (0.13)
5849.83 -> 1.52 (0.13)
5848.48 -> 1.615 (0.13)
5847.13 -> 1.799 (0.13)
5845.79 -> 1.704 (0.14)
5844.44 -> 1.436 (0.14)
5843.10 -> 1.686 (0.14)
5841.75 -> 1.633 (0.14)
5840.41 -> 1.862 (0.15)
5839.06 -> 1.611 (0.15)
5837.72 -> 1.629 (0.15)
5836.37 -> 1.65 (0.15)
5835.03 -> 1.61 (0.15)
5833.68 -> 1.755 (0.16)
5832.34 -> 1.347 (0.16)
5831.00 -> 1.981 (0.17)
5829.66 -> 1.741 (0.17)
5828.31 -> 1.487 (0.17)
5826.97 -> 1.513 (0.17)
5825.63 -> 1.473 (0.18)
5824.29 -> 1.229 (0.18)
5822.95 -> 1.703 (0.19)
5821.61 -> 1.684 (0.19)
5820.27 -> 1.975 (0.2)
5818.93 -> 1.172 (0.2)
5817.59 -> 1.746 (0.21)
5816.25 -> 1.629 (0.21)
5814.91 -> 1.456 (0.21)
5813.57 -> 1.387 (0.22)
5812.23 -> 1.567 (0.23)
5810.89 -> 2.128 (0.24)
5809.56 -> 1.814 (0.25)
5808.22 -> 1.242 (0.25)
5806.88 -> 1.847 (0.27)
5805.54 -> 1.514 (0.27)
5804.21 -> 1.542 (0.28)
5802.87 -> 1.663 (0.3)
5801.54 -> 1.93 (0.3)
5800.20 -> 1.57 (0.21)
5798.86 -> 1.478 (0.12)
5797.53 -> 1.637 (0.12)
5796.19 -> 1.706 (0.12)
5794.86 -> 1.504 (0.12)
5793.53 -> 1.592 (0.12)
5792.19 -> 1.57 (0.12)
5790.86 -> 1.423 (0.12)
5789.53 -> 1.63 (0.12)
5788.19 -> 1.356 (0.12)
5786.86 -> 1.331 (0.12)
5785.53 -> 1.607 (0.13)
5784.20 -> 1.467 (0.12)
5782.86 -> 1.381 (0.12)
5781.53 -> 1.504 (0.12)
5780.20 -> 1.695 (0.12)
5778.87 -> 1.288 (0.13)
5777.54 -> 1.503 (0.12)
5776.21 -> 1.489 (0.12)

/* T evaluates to 1.28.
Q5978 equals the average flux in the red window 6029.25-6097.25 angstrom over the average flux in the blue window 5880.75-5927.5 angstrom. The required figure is 1.33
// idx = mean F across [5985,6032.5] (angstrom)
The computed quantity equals 1.65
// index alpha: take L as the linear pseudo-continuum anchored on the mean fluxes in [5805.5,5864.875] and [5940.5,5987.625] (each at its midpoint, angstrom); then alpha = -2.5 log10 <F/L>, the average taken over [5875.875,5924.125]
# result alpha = 0.247 mag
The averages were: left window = 1.59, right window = 1.58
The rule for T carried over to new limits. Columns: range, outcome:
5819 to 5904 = 1.42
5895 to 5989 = 1.53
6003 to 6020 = 1.67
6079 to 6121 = 1.63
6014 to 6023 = 1.68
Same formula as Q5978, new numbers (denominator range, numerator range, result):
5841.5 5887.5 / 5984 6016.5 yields 1.11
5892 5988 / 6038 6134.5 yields 1.11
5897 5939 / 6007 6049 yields 1.11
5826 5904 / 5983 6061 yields 1.18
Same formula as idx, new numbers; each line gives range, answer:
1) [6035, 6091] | 1.67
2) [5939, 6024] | 1.6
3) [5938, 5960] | 1.56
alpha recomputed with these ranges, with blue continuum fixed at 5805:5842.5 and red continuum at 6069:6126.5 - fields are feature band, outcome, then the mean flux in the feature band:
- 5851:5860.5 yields 0.13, 1.45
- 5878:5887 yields 0.30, 1.23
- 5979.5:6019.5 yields 0.00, 1.64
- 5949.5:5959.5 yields 0.08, 1.52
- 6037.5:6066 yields -0.01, 1.66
